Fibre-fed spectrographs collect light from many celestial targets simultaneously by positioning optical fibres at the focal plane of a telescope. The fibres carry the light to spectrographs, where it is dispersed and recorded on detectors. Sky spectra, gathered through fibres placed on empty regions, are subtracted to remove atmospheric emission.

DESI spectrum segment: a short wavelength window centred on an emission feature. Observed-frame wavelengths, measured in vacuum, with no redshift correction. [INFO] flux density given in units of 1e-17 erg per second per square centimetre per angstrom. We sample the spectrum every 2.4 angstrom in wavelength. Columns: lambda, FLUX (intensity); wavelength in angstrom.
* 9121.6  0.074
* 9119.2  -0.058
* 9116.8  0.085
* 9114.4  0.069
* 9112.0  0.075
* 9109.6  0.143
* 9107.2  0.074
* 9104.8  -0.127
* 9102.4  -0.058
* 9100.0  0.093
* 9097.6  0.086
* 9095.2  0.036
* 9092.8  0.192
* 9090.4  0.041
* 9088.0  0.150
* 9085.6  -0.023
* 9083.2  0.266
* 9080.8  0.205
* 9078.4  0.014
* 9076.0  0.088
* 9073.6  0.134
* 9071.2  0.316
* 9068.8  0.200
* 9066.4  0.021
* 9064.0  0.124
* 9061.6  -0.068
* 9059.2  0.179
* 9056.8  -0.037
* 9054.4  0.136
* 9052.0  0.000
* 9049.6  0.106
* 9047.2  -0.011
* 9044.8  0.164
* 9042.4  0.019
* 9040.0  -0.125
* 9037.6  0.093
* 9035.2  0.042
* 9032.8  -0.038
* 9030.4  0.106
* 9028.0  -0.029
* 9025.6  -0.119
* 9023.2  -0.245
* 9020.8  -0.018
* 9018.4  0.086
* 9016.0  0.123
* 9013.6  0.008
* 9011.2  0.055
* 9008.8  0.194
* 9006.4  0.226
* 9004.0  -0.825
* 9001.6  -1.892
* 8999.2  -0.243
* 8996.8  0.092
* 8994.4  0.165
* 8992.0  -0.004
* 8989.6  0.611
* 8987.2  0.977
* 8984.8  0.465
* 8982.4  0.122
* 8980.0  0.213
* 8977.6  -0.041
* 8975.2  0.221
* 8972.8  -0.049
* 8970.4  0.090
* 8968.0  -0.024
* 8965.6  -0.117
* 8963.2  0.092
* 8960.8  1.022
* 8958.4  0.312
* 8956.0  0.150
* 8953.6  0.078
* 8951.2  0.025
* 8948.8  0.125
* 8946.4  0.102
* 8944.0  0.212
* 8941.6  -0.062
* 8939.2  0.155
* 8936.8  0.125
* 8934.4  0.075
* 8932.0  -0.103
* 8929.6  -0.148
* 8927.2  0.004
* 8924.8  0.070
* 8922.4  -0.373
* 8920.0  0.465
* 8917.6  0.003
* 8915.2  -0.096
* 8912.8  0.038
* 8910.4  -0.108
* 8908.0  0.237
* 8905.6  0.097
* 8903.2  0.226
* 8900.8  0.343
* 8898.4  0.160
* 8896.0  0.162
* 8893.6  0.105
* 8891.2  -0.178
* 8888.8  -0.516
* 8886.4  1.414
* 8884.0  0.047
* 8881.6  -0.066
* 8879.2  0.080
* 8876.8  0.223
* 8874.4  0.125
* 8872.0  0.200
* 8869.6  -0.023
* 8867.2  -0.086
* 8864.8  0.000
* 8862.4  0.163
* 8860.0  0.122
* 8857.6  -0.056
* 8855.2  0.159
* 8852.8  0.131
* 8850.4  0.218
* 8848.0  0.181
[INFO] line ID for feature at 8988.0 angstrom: [O III] 5007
